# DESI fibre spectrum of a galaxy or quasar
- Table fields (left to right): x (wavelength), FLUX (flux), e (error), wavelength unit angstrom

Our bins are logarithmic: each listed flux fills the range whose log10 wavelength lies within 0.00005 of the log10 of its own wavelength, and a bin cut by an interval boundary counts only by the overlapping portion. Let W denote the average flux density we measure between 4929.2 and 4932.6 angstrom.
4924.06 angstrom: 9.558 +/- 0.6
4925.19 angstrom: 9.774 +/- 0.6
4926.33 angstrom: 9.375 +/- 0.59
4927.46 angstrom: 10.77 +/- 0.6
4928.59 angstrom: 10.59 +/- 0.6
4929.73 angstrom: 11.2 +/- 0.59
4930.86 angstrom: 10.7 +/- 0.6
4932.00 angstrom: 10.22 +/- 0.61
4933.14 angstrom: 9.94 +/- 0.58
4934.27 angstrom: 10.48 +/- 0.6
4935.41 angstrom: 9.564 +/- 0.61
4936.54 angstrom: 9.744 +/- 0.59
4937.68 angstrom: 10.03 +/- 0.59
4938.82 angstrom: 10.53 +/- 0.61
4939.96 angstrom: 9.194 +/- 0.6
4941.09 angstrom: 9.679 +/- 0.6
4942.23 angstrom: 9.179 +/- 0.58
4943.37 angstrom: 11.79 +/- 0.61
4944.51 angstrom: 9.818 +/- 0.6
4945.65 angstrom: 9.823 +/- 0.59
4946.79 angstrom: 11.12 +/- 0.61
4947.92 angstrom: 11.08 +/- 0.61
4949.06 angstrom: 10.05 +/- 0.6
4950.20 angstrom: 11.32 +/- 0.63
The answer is 10.7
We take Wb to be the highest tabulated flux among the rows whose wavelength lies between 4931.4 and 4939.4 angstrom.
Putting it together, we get 10.53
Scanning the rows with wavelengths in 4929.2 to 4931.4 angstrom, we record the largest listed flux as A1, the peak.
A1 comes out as 11.2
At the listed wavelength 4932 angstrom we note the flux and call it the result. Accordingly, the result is 10.22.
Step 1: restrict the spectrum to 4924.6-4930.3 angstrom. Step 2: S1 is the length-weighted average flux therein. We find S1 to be 10.4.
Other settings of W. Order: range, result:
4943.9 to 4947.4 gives 10.3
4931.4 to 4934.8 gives 10.2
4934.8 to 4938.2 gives 9.78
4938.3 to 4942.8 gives 9.64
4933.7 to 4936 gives 10.1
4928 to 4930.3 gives 10.9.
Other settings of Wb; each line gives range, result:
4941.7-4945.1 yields 11.79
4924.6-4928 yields 10.77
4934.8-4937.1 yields 9.744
